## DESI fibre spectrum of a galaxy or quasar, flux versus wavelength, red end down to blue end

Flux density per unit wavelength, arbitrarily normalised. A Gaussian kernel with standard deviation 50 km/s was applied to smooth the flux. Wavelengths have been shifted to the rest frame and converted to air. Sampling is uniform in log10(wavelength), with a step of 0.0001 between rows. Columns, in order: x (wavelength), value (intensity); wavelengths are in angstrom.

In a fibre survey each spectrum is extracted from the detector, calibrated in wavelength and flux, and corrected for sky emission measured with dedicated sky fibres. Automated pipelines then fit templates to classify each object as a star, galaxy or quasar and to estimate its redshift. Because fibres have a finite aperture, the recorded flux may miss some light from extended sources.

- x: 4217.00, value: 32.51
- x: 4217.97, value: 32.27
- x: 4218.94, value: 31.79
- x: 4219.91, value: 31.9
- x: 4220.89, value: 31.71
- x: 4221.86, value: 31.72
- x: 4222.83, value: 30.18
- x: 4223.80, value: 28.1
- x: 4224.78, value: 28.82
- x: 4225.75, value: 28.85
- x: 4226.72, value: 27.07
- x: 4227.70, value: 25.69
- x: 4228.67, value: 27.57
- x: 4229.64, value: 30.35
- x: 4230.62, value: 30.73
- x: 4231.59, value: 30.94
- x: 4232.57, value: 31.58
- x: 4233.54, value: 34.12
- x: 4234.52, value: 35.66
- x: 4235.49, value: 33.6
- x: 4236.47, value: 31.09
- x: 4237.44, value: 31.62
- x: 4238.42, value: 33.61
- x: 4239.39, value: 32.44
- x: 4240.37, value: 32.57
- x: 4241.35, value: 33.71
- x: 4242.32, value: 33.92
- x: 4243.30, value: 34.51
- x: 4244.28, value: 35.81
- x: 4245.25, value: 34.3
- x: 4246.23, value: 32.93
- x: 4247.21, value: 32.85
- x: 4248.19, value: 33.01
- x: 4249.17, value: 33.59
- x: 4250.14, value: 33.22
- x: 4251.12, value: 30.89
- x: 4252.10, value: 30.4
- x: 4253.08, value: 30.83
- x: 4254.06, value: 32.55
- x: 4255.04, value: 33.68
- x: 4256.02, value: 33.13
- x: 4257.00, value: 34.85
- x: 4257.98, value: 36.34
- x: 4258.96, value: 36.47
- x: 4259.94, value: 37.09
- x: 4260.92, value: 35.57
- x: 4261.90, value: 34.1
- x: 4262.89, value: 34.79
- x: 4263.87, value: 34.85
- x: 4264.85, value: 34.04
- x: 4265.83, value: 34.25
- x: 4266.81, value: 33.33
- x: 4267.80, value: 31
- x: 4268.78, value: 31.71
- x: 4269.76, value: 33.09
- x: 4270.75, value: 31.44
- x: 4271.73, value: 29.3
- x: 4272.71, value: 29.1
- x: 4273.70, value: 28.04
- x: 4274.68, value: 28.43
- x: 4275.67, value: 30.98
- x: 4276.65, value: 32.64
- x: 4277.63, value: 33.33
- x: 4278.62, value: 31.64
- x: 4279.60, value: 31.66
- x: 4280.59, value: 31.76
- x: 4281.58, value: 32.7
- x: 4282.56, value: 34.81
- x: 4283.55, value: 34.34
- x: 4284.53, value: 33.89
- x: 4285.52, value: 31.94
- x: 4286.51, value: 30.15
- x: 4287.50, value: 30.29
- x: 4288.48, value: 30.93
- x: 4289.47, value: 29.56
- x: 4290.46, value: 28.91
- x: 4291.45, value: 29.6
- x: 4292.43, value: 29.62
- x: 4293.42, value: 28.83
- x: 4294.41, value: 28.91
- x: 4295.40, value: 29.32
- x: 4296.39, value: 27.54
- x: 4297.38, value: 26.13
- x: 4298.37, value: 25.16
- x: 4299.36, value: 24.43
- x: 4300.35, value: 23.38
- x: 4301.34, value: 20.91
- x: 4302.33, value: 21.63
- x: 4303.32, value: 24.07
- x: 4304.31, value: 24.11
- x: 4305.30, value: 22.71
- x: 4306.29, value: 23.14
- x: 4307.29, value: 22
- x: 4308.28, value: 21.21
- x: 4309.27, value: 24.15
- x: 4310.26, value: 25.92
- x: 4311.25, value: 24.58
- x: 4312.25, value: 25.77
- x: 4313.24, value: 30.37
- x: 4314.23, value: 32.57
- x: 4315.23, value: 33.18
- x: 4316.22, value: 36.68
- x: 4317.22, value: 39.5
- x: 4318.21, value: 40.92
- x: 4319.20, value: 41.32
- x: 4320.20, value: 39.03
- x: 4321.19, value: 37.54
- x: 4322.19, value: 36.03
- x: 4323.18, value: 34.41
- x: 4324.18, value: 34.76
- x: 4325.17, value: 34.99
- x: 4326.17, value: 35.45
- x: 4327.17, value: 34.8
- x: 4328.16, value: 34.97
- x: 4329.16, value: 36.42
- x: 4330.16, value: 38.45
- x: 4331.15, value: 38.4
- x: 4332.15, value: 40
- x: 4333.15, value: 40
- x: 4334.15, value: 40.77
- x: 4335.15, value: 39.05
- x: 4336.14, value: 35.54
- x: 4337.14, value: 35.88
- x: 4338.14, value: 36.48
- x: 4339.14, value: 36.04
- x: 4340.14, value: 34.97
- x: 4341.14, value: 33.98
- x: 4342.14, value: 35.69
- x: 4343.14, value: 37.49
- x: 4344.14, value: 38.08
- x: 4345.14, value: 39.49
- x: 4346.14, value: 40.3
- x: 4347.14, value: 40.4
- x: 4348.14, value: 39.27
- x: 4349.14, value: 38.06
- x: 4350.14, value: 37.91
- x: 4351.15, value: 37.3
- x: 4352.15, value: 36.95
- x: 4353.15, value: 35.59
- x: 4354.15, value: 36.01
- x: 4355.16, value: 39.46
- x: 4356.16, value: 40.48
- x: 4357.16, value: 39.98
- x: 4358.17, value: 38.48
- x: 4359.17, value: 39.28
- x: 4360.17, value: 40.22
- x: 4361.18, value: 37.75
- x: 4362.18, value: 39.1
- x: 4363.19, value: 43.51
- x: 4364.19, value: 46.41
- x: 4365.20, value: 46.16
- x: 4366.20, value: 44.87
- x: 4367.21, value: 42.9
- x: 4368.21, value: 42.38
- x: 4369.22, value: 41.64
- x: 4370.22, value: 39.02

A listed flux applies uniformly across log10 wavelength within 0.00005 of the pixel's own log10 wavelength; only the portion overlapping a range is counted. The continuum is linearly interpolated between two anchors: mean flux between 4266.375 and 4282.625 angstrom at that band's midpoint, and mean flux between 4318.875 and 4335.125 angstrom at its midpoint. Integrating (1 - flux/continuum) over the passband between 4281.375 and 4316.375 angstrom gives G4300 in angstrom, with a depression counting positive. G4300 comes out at 6.5 angstrom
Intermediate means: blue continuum 31.4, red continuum 37.3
